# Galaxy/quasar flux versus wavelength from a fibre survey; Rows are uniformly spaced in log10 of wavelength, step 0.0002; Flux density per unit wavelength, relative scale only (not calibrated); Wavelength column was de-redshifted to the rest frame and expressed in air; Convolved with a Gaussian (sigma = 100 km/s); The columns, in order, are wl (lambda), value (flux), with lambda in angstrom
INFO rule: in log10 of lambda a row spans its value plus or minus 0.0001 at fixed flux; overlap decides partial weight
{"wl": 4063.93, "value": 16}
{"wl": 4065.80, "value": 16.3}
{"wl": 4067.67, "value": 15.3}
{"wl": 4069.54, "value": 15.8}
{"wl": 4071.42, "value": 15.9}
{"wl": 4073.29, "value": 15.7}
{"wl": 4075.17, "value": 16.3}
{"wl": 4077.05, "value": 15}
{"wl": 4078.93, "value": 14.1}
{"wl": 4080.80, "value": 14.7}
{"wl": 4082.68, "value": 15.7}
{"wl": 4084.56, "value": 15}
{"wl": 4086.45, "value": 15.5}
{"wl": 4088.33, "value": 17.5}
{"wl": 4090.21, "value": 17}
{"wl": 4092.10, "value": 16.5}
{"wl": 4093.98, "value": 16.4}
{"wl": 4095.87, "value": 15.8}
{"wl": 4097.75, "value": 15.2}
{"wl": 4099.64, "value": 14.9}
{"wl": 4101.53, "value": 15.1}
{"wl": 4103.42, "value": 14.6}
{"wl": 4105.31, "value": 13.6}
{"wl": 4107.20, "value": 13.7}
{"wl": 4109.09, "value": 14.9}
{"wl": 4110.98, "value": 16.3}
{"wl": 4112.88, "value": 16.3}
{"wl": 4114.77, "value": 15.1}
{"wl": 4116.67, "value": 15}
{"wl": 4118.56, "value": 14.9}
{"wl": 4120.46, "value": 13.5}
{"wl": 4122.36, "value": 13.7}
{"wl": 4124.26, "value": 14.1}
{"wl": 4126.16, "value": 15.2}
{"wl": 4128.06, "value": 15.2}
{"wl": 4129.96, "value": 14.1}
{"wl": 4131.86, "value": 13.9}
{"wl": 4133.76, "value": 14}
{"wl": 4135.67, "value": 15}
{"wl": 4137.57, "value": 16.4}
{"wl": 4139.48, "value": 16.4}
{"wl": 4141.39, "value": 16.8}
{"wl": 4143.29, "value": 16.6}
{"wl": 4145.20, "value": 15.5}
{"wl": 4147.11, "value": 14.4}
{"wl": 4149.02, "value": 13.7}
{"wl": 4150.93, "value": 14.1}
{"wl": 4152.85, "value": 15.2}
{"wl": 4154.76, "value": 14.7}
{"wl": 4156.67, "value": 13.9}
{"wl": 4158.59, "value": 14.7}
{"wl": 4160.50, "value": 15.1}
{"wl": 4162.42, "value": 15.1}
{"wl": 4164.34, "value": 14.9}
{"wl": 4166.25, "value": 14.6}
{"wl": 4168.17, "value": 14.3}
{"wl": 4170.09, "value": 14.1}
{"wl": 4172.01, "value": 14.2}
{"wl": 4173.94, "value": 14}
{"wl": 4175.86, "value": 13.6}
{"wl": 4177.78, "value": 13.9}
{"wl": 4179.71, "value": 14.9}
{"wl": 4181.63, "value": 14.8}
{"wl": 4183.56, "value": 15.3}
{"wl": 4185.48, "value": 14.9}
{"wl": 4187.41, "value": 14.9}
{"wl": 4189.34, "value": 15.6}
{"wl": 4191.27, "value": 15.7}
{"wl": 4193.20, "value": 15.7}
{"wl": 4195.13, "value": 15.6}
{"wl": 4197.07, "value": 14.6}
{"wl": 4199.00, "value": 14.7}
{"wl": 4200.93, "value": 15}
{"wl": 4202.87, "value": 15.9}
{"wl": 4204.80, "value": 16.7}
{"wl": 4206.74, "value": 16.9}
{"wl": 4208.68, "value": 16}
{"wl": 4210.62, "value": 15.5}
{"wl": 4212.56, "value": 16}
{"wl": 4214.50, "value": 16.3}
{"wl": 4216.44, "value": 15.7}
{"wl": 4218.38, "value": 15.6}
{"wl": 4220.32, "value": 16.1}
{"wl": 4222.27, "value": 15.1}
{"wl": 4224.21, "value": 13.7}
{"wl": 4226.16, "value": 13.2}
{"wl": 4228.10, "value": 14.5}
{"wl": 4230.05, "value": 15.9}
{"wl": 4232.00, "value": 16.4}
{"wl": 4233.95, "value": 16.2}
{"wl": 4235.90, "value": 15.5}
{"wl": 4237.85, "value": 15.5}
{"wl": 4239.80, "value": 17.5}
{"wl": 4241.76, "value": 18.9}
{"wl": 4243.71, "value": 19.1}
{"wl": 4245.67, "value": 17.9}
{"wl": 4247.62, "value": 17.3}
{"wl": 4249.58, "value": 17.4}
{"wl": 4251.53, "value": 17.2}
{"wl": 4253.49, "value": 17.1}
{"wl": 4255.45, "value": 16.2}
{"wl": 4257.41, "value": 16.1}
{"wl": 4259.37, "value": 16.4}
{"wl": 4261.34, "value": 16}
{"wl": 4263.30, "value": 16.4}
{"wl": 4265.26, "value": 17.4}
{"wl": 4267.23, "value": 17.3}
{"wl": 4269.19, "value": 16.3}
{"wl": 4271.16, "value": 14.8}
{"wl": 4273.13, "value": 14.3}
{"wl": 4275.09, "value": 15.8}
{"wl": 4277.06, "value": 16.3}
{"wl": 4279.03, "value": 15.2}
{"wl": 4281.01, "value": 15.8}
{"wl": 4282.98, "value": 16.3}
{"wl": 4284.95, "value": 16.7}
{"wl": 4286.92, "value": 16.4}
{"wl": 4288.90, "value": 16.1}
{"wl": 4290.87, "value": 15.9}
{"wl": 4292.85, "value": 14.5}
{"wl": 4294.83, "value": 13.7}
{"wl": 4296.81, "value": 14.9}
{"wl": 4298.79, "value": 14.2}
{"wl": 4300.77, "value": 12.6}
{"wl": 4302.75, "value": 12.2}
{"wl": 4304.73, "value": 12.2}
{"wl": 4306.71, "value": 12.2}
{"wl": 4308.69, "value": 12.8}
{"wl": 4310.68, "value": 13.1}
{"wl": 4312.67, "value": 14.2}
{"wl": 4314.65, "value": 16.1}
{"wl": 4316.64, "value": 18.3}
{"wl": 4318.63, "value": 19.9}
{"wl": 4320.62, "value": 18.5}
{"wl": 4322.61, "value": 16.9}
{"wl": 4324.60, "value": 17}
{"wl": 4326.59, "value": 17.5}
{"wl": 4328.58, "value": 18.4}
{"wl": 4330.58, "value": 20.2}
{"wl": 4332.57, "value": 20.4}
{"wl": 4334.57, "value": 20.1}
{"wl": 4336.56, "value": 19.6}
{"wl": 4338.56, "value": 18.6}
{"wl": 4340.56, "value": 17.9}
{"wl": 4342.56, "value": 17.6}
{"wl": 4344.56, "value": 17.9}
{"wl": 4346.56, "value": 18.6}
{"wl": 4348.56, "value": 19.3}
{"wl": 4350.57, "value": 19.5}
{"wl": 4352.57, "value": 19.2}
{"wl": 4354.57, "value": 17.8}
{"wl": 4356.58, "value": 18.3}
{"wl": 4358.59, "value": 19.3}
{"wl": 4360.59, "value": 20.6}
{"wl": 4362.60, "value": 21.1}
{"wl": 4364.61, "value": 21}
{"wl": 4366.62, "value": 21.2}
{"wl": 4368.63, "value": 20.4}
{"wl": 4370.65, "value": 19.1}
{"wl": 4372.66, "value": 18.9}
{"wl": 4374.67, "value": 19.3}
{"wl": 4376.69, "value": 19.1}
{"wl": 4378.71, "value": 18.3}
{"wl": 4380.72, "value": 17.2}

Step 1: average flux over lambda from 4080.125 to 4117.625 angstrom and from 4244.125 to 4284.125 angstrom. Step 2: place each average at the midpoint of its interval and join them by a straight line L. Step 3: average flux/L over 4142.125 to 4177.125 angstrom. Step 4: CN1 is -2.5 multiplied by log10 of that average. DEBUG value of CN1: 0.085 mag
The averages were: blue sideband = 15.4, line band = 14.6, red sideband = 16.4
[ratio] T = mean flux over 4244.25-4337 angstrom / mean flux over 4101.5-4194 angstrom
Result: 1.1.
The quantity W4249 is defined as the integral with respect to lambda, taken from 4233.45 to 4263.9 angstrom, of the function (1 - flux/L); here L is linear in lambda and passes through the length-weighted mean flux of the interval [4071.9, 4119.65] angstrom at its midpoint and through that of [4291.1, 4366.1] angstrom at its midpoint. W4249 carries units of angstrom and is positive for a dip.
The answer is -0.6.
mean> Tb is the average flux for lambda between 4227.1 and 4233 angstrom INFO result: 15.6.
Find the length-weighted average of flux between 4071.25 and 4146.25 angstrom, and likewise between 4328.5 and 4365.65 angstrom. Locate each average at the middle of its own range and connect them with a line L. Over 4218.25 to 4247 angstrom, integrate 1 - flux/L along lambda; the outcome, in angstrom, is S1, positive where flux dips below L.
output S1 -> 2.1 angstrom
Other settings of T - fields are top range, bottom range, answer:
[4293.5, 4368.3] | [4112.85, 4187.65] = 1.18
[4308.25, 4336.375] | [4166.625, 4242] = 1.15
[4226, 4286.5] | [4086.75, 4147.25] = 1.07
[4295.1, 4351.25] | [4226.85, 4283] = 1.02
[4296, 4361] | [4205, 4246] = 1.07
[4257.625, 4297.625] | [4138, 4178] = 1.07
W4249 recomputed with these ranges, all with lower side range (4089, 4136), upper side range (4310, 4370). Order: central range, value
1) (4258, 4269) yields 0.48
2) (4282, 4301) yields 2.80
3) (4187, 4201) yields 0.89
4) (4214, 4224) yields 0.67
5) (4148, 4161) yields 0.99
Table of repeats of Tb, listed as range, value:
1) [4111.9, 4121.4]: 15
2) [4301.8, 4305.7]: 12.2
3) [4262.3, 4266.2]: 16.9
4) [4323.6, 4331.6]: 18.3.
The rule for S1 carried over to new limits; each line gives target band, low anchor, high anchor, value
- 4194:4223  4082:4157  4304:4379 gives 1.15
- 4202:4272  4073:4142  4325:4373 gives 4.40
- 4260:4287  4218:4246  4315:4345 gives 1.63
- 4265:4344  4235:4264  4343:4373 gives 8.85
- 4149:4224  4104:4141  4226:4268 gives 3.38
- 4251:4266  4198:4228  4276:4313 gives -1.66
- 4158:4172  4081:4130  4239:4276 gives 1.04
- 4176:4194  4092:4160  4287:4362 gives 0.64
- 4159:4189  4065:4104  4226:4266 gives 2.96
